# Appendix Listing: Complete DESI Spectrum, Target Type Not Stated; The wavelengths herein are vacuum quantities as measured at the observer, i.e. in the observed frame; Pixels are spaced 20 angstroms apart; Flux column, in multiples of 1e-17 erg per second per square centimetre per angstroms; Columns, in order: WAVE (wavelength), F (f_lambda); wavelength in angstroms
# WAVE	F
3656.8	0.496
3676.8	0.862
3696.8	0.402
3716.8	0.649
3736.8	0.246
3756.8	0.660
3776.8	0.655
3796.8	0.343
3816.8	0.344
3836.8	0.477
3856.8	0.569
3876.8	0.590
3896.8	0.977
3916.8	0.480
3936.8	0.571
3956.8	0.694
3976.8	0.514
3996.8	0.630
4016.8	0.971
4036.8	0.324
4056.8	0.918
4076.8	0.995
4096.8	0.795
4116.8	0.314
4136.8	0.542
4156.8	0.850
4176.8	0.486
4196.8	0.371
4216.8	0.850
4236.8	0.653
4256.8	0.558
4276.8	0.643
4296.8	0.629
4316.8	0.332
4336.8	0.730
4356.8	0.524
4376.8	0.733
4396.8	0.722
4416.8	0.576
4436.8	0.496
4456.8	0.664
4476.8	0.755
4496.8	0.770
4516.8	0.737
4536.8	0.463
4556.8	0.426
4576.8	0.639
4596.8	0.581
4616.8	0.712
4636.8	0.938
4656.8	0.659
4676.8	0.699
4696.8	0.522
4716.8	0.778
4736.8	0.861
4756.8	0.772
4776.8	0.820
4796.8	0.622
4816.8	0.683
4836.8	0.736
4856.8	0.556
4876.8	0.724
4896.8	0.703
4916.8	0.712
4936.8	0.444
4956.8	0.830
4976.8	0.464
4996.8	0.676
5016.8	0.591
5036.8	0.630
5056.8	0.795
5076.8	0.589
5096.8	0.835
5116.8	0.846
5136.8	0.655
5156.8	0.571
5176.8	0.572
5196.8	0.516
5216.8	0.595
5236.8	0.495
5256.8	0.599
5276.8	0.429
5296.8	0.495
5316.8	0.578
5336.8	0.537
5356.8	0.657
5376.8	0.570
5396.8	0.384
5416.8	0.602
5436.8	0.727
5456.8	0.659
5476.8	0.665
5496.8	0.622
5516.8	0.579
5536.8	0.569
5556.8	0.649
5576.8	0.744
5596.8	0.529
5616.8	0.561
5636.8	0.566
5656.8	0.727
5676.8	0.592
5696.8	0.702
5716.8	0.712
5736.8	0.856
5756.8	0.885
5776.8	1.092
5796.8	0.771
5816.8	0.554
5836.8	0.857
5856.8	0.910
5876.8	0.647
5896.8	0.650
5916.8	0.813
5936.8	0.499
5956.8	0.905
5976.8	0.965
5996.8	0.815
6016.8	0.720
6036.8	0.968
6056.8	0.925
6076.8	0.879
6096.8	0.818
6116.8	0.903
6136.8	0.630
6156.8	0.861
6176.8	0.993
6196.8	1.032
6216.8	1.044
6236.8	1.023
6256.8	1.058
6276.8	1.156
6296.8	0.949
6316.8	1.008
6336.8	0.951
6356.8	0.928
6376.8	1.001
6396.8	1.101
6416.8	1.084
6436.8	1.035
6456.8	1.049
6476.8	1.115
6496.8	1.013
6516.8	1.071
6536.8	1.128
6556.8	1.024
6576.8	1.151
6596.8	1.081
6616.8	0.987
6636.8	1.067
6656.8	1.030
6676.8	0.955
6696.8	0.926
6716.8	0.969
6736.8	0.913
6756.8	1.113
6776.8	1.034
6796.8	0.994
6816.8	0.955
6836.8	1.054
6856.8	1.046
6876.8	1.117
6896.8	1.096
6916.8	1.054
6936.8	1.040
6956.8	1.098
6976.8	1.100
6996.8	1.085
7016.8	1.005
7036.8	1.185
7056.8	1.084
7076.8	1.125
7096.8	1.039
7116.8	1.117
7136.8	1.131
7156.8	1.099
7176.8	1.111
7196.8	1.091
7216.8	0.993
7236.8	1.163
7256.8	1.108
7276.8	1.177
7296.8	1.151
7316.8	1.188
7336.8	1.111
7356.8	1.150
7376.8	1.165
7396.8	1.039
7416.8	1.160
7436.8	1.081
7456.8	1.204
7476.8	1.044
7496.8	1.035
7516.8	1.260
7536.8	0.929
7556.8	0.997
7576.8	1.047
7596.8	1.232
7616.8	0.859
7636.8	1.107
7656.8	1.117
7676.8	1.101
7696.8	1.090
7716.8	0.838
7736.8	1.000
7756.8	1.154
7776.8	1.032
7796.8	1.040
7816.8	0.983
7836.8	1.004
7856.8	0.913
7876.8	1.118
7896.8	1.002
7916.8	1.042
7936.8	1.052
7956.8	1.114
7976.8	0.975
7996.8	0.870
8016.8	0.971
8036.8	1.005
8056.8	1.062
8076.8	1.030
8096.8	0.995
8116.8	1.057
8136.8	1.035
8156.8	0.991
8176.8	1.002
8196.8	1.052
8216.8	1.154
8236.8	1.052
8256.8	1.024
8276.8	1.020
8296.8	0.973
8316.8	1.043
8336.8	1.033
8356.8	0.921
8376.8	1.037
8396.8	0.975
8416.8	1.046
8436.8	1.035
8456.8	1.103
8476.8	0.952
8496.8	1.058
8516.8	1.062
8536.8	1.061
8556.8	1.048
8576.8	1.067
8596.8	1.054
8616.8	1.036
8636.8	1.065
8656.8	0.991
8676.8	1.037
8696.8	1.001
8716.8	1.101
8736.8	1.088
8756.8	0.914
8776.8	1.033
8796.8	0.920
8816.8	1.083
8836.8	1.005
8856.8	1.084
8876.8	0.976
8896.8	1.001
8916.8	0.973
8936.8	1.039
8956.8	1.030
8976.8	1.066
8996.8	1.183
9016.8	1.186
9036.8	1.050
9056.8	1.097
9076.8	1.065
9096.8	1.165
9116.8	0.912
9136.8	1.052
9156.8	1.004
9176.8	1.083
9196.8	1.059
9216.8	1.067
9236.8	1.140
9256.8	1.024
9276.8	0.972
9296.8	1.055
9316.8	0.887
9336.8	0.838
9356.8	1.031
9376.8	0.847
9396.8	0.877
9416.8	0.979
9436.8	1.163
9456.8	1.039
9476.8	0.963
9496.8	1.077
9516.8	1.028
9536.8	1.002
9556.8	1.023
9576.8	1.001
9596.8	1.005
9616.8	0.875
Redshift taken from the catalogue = 0.55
